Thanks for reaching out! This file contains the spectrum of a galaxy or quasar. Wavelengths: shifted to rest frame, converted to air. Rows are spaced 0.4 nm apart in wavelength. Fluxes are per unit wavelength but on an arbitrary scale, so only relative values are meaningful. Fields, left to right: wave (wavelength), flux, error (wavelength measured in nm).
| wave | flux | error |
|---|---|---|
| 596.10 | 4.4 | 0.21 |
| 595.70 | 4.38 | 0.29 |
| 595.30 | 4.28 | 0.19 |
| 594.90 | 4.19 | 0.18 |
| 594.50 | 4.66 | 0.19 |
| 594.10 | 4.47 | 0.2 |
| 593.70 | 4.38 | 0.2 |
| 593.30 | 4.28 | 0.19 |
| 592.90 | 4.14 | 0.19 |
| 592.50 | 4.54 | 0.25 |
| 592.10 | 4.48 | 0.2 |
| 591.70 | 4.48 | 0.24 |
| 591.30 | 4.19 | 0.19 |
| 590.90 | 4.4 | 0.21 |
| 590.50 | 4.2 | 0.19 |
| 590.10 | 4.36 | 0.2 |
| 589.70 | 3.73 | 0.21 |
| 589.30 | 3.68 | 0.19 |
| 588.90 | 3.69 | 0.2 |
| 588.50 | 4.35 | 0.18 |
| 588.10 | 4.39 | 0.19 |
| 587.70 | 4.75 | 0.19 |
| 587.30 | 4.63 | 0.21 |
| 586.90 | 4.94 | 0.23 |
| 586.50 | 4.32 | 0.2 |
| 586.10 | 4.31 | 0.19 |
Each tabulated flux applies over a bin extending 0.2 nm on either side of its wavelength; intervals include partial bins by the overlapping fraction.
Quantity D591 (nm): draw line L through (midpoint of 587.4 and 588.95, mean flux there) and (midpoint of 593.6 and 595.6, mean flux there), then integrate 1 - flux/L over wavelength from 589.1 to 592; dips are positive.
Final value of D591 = 0.148 nm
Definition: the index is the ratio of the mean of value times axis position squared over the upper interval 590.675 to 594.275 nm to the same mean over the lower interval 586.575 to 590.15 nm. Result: 1.0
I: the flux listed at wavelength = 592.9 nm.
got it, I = 4.14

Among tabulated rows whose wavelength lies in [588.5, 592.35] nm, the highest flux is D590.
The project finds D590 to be 4.48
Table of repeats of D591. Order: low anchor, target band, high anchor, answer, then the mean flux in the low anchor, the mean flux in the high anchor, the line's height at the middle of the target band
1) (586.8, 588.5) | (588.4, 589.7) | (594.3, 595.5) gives 0.21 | 4.62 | 4.38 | 4.58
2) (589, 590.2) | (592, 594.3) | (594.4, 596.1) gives -0.11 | 3.87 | 4.36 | 4.18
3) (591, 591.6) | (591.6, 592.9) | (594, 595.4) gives -0.04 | 4.27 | 4.4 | 4.31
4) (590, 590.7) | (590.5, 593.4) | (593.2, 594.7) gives 0.00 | 4.27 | 4.46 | 4.35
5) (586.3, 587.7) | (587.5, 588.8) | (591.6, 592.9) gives 0.05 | 4.65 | 4.45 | 4.6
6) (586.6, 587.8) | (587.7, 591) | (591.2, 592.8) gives 0.33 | 4.74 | 4.42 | 4.6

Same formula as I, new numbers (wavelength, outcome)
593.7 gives 4.38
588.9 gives 3.69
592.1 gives 4.48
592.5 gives 4.54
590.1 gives 4.36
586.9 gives 4.94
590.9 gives 4.4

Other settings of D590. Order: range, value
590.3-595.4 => 4.66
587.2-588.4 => 4.75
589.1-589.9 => 3.73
